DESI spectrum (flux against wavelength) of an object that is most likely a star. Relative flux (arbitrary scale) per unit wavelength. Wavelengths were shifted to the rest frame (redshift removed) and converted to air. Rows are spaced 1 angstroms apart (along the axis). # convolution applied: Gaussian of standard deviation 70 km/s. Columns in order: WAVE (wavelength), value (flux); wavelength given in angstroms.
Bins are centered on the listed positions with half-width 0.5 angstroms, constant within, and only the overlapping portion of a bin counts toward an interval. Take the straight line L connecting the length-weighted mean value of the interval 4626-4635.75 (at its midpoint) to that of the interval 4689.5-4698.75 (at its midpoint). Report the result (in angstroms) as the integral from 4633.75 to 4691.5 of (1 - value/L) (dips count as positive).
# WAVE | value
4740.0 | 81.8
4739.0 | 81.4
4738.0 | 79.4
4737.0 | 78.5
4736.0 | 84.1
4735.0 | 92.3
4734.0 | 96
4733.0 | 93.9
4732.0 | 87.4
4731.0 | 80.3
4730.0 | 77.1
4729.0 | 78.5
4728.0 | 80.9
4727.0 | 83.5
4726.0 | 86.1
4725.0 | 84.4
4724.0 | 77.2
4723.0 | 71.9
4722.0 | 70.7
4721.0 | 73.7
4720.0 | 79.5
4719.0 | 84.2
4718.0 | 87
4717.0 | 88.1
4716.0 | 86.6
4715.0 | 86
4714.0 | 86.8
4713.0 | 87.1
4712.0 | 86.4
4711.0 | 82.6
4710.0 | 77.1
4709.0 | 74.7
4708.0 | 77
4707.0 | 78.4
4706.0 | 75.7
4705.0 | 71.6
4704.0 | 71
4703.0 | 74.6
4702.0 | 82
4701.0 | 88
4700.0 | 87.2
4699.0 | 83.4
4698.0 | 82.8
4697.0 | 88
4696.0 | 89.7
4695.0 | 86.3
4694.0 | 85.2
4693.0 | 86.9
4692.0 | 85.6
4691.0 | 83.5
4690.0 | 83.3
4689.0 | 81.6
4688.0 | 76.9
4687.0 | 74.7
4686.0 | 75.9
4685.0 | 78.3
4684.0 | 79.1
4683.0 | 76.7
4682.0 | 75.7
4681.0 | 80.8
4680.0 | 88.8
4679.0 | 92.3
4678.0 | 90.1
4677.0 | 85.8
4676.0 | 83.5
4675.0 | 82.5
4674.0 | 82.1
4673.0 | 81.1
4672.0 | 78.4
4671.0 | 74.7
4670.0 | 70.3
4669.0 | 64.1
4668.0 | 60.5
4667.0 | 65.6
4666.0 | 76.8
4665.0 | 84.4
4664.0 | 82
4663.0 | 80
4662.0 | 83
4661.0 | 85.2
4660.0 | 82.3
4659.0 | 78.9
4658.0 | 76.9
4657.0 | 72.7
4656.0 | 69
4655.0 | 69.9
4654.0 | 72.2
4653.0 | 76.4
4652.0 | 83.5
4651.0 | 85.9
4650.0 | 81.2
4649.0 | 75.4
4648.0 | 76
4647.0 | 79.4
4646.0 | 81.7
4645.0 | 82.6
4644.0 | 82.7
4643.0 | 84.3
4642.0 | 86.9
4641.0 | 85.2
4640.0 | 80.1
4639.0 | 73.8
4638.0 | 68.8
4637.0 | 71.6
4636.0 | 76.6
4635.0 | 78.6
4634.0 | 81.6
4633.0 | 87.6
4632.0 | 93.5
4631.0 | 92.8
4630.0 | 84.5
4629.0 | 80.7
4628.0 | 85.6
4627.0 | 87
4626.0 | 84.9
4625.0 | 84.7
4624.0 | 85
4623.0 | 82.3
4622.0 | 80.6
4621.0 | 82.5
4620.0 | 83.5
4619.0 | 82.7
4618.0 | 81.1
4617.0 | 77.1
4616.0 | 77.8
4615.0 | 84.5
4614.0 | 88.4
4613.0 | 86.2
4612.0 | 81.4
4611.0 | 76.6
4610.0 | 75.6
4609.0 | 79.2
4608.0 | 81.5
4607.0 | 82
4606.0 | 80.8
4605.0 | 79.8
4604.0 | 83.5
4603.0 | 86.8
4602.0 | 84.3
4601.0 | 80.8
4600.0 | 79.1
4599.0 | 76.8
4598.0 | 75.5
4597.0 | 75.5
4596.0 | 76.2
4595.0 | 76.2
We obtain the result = 4.6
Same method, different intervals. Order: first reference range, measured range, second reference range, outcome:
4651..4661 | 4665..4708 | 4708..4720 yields 0.2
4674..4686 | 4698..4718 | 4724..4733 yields 0.3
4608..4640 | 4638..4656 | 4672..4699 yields 0.7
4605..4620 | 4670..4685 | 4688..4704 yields 0.3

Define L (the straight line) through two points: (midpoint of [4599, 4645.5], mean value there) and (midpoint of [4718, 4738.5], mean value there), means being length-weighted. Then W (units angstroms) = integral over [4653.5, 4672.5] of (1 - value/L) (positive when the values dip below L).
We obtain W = 1.6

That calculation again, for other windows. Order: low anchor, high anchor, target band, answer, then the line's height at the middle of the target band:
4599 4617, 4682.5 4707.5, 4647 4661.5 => 0.6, 81.2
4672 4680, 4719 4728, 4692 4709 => 0.1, 81.9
